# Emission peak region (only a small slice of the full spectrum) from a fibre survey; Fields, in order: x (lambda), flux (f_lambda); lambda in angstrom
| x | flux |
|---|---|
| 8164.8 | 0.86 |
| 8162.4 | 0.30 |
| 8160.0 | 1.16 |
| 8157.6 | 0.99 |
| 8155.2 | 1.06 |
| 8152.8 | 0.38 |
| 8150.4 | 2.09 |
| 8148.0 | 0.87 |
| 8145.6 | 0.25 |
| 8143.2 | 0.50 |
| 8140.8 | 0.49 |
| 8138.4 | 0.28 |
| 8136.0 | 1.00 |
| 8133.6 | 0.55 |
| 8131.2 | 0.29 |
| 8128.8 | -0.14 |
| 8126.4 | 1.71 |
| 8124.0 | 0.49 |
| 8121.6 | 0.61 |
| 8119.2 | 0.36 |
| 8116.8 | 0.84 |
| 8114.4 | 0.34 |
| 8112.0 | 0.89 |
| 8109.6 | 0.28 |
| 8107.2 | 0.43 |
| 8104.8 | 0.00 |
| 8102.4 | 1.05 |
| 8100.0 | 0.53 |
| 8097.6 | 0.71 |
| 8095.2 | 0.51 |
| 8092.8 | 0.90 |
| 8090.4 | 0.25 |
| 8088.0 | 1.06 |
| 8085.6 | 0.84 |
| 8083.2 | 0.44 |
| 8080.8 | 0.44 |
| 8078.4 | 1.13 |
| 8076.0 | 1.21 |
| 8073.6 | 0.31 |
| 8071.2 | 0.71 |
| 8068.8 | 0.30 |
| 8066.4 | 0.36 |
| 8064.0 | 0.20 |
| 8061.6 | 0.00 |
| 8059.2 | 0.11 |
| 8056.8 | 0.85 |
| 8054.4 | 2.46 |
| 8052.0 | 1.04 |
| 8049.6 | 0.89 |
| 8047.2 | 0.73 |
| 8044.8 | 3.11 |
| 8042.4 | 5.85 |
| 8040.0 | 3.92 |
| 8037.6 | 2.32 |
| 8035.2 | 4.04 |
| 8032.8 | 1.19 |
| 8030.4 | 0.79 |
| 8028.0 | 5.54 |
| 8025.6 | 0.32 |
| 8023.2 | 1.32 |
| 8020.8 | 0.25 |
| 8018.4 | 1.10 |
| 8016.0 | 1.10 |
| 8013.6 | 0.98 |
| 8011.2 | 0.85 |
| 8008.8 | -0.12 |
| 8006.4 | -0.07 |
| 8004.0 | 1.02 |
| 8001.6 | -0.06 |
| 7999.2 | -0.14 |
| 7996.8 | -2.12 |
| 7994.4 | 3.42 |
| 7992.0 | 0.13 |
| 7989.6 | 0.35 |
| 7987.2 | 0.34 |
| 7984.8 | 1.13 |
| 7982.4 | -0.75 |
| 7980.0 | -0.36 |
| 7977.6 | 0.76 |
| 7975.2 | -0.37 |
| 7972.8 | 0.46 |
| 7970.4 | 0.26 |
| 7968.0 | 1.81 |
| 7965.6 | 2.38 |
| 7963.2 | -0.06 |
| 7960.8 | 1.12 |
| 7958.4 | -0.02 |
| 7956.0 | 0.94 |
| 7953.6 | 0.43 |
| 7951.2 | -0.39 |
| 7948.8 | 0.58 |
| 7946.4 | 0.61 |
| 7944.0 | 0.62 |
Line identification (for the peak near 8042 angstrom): [O II] 3727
